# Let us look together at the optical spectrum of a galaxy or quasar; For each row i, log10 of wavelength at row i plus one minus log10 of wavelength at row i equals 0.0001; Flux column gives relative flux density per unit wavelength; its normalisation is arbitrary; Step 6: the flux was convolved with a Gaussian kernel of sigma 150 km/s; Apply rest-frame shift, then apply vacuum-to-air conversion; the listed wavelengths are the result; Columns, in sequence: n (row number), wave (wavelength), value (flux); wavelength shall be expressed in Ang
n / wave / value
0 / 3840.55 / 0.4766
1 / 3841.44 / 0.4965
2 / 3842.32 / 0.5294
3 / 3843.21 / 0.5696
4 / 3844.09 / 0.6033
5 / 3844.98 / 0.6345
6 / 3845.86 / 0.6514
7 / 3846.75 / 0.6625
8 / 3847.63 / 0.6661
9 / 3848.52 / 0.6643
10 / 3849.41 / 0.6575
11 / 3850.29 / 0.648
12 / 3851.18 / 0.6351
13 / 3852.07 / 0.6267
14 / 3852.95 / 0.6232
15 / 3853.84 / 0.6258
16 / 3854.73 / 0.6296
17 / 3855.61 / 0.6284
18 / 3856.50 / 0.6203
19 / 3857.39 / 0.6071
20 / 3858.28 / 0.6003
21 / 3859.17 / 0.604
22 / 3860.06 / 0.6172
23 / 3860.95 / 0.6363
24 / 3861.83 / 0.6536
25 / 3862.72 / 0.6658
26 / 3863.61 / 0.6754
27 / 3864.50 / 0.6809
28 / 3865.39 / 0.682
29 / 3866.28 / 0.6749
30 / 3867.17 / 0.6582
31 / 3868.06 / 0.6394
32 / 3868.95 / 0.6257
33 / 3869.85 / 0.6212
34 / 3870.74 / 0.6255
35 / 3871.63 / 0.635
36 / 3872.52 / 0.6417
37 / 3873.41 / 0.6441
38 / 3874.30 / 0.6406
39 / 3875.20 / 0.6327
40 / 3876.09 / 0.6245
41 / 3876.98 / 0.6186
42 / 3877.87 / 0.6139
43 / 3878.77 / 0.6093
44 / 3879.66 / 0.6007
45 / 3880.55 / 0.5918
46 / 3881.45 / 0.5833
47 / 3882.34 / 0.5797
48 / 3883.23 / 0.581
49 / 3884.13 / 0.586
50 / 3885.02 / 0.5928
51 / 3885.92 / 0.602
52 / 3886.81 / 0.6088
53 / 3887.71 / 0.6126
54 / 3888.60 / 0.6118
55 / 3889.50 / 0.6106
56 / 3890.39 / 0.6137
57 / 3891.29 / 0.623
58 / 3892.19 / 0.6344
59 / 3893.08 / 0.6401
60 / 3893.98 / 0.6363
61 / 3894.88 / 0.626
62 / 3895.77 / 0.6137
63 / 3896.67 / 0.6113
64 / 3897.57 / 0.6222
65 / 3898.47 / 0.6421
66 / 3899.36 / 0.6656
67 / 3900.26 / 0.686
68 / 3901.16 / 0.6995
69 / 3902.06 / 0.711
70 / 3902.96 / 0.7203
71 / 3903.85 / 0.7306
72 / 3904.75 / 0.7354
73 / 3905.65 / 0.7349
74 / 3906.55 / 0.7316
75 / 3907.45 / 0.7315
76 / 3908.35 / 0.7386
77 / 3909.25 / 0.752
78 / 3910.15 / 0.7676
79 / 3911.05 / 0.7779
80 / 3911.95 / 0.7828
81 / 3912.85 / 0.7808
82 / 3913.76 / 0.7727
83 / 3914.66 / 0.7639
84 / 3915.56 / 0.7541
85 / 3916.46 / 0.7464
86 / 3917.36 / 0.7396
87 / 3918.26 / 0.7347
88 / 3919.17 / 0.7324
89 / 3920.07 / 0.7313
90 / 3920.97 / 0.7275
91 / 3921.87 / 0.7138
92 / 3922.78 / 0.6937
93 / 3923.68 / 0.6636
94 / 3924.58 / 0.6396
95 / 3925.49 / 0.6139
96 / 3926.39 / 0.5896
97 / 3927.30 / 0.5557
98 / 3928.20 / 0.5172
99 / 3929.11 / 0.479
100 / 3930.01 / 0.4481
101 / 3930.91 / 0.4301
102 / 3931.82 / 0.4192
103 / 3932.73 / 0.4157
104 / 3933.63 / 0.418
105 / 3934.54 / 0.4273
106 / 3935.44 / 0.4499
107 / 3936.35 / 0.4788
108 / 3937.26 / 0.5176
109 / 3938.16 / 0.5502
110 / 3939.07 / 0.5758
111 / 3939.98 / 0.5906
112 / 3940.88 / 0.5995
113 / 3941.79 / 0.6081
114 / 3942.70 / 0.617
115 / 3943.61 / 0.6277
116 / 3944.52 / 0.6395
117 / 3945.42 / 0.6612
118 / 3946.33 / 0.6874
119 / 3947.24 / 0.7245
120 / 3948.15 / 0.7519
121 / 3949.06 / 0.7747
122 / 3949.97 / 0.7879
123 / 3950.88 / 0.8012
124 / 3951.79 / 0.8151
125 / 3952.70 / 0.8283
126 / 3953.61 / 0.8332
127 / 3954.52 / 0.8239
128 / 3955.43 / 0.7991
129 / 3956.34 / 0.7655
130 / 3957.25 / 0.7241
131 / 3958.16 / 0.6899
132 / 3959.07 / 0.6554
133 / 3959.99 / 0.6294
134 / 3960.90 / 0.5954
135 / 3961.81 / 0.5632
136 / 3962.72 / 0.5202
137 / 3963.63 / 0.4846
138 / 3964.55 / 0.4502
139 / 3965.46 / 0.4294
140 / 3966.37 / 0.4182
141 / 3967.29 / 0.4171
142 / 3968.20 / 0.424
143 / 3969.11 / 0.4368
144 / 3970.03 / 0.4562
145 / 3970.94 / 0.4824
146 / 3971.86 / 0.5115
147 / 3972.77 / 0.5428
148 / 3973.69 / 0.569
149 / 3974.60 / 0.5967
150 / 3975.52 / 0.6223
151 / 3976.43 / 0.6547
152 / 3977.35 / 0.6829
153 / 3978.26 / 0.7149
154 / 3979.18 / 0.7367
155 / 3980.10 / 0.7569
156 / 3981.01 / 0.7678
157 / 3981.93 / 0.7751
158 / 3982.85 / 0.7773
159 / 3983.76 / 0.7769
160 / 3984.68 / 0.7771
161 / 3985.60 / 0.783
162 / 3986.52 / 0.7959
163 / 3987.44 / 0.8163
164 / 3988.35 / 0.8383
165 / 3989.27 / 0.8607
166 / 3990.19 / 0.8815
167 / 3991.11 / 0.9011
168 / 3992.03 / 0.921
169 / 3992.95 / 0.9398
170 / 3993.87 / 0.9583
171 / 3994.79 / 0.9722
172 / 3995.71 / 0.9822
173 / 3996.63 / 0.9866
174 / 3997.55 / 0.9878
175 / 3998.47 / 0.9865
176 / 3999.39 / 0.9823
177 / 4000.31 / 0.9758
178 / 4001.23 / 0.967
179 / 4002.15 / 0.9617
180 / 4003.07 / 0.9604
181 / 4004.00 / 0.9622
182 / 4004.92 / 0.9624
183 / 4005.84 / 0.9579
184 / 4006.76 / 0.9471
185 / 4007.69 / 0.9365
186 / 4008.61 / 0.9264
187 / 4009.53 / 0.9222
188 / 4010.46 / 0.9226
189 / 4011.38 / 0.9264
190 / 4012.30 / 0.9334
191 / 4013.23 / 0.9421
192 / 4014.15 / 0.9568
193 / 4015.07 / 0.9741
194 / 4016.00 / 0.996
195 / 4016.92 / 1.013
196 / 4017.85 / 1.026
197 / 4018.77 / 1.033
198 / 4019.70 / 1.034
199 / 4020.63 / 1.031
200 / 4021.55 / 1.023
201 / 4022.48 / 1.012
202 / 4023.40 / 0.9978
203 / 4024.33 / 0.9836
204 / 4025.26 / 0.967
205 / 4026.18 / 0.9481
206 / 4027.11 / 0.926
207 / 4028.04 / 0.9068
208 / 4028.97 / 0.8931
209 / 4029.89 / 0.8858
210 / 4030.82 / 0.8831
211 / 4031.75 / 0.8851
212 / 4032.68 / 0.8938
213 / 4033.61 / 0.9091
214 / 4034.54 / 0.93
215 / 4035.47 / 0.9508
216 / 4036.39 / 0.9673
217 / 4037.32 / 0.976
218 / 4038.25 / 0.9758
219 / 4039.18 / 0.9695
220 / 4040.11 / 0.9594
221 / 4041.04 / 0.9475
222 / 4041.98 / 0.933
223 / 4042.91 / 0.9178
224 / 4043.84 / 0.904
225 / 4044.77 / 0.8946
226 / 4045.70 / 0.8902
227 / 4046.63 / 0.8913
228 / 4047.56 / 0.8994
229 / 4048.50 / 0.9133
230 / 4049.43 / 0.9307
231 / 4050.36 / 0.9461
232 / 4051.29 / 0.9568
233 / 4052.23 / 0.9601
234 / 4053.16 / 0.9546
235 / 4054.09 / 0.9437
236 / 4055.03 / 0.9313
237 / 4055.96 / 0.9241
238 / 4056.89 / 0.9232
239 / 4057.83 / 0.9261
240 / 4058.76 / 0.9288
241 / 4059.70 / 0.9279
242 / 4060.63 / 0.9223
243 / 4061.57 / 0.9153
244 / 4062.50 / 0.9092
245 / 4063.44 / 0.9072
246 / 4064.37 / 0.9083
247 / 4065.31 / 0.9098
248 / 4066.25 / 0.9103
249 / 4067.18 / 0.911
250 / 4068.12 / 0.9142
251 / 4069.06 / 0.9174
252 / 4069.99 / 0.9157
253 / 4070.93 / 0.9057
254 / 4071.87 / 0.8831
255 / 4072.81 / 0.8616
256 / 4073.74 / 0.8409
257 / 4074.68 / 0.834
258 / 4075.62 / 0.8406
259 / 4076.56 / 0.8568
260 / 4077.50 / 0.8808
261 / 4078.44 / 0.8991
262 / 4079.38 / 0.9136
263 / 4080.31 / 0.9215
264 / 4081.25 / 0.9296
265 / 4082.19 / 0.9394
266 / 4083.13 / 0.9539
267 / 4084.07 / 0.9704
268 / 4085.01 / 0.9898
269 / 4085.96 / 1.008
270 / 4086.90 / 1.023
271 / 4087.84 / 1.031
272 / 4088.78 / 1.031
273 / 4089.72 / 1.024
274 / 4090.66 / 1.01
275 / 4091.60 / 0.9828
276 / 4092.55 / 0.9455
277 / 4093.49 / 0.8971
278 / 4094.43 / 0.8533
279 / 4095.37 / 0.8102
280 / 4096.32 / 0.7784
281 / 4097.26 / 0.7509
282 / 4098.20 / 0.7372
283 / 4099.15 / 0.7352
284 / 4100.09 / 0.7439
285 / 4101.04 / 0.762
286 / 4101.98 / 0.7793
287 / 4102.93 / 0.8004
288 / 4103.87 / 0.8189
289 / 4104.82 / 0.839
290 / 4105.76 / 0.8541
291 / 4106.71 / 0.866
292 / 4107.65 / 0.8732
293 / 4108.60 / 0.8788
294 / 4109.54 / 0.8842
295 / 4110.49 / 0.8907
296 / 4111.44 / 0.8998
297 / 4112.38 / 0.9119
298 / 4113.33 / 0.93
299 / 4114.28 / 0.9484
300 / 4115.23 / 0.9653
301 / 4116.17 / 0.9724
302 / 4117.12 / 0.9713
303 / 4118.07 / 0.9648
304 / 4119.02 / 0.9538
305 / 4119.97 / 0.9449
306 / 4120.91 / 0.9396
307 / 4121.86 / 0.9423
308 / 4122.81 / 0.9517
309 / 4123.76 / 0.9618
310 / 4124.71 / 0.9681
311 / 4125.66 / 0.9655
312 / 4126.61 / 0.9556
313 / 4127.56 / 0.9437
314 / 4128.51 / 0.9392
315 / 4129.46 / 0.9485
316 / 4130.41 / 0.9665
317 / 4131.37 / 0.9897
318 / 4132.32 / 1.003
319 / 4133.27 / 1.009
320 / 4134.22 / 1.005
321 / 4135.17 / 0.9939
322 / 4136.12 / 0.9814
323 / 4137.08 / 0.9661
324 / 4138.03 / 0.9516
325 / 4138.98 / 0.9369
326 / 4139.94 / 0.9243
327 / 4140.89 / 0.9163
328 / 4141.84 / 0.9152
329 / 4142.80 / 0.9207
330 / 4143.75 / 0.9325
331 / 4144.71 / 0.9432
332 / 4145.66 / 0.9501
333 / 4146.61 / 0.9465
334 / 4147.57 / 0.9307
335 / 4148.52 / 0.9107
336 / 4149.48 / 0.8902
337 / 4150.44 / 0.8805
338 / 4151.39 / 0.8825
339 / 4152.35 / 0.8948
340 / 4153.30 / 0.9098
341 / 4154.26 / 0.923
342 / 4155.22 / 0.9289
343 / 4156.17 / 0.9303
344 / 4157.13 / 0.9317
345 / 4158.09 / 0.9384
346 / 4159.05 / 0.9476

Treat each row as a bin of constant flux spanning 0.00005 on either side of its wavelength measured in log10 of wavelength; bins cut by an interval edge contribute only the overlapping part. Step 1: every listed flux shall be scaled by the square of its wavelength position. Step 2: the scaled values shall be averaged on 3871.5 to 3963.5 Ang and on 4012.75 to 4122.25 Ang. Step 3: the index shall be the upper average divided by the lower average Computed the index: 1.5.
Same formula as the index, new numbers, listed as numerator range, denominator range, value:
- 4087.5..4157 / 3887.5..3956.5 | 1.53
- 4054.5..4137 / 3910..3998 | 1.45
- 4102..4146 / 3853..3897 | 1.69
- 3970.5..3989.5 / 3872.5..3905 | 1.17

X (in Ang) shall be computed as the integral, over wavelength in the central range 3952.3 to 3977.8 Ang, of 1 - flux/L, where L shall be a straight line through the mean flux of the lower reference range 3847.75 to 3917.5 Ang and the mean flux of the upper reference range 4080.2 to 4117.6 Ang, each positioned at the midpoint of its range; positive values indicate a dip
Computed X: 5.3 Ang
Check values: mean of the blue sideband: 0.657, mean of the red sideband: 0.897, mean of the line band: 0.592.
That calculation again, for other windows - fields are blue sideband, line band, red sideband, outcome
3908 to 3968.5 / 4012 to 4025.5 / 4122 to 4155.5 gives -4.2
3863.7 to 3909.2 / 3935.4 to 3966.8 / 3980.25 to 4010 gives 6.0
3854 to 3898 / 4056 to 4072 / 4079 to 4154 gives -1.1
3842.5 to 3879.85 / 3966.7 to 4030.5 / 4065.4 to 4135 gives -4.5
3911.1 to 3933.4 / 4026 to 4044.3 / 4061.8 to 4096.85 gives -1.9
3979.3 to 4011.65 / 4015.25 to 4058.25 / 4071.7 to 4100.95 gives -2.3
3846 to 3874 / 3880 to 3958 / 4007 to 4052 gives 9.5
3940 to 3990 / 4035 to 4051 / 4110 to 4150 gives -2.7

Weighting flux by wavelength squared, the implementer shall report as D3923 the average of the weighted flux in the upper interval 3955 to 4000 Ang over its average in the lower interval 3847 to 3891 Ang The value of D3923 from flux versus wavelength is 1.20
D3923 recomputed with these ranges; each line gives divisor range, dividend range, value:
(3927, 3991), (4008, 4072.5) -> 1.55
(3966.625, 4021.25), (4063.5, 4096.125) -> 1.15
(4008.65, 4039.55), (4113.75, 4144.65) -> 1.05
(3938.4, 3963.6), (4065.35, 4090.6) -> 1.44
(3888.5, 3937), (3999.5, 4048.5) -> 1.56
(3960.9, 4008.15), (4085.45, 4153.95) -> 1.30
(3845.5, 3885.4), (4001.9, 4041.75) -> 1.64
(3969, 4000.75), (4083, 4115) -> 1.20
